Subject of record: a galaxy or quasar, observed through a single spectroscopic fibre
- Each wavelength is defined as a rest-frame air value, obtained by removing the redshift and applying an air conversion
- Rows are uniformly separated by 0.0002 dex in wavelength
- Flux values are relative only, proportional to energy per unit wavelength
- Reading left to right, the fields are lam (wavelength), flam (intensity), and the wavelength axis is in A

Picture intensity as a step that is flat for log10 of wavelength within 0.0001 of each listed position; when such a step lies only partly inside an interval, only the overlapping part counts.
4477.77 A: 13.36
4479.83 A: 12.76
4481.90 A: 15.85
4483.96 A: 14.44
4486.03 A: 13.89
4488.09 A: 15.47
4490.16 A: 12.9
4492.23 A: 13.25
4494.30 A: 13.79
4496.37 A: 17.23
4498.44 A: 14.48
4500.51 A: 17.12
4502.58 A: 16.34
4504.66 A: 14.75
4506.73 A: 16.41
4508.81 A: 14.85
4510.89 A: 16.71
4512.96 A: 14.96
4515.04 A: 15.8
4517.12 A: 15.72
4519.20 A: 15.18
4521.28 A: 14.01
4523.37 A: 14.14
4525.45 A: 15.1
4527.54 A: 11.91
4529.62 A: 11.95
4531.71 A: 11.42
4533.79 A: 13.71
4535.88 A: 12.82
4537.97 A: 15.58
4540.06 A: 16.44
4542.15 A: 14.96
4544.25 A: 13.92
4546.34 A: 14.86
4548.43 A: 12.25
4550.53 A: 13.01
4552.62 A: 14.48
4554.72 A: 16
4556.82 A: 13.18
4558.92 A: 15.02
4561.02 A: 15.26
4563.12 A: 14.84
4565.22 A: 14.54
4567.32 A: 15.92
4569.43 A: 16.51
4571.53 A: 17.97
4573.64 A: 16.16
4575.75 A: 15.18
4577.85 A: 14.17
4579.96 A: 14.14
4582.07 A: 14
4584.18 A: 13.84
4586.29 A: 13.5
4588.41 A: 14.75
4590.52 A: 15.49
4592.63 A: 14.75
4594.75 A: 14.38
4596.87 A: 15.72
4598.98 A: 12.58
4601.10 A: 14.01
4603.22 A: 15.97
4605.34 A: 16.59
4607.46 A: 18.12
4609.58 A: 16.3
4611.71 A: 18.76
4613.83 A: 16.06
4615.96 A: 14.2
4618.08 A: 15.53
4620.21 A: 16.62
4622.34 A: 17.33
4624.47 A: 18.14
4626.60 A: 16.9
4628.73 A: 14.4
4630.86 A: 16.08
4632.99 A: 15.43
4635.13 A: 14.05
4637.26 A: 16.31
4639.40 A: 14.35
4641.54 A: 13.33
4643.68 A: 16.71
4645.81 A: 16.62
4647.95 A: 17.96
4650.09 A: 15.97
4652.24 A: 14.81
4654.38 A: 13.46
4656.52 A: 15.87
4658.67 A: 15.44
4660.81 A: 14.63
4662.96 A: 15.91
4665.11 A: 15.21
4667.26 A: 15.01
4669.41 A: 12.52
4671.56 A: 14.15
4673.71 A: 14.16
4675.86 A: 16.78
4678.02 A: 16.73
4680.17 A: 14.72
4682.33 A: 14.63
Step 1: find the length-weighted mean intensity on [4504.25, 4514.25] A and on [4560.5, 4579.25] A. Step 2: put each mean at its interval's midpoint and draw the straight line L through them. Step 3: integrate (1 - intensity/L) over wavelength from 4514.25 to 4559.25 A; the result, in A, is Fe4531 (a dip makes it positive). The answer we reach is 4.2 A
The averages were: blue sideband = 15.6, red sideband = 15.6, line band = 14.1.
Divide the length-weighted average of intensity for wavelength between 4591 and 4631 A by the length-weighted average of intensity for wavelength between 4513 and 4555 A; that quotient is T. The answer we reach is 1.12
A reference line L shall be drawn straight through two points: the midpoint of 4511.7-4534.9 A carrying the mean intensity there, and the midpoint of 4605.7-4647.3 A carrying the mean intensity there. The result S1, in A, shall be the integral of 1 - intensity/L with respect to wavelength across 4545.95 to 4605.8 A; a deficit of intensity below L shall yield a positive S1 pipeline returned 1.2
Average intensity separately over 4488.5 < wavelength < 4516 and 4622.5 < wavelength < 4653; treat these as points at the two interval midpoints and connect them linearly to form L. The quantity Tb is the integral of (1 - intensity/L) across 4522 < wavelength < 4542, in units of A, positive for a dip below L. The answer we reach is 2.16 A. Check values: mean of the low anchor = 15.3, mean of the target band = 13.7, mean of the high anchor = 15.8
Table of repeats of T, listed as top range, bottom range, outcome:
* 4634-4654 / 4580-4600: 1.08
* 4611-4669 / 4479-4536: 1.08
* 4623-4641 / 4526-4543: 1.15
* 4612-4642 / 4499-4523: 1.01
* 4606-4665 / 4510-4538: 1.12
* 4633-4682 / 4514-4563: 1.07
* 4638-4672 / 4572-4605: 1.03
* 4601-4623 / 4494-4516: 1.04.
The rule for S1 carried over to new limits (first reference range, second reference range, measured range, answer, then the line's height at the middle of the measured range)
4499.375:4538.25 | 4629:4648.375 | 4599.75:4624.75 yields -1.7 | 15.3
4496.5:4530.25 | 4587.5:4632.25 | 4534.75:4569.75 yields 1.7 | 15.4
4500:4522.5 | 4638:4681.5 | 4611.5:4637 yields -1.2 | 15.3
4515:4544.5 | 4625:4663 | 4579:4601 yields 0.8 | 14.8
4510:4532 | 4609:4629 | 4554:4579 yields -0.1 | 15.3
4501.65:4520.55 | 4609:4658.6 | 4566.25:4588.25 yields 0.9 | 15.7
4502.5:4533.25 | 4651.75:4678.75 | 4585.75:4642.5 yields -2.9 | 14.8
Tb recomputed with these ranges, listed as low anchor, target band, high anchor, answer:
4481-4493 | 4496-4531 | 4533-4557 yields -1.7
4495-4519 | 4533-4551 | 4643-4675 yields 1.7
